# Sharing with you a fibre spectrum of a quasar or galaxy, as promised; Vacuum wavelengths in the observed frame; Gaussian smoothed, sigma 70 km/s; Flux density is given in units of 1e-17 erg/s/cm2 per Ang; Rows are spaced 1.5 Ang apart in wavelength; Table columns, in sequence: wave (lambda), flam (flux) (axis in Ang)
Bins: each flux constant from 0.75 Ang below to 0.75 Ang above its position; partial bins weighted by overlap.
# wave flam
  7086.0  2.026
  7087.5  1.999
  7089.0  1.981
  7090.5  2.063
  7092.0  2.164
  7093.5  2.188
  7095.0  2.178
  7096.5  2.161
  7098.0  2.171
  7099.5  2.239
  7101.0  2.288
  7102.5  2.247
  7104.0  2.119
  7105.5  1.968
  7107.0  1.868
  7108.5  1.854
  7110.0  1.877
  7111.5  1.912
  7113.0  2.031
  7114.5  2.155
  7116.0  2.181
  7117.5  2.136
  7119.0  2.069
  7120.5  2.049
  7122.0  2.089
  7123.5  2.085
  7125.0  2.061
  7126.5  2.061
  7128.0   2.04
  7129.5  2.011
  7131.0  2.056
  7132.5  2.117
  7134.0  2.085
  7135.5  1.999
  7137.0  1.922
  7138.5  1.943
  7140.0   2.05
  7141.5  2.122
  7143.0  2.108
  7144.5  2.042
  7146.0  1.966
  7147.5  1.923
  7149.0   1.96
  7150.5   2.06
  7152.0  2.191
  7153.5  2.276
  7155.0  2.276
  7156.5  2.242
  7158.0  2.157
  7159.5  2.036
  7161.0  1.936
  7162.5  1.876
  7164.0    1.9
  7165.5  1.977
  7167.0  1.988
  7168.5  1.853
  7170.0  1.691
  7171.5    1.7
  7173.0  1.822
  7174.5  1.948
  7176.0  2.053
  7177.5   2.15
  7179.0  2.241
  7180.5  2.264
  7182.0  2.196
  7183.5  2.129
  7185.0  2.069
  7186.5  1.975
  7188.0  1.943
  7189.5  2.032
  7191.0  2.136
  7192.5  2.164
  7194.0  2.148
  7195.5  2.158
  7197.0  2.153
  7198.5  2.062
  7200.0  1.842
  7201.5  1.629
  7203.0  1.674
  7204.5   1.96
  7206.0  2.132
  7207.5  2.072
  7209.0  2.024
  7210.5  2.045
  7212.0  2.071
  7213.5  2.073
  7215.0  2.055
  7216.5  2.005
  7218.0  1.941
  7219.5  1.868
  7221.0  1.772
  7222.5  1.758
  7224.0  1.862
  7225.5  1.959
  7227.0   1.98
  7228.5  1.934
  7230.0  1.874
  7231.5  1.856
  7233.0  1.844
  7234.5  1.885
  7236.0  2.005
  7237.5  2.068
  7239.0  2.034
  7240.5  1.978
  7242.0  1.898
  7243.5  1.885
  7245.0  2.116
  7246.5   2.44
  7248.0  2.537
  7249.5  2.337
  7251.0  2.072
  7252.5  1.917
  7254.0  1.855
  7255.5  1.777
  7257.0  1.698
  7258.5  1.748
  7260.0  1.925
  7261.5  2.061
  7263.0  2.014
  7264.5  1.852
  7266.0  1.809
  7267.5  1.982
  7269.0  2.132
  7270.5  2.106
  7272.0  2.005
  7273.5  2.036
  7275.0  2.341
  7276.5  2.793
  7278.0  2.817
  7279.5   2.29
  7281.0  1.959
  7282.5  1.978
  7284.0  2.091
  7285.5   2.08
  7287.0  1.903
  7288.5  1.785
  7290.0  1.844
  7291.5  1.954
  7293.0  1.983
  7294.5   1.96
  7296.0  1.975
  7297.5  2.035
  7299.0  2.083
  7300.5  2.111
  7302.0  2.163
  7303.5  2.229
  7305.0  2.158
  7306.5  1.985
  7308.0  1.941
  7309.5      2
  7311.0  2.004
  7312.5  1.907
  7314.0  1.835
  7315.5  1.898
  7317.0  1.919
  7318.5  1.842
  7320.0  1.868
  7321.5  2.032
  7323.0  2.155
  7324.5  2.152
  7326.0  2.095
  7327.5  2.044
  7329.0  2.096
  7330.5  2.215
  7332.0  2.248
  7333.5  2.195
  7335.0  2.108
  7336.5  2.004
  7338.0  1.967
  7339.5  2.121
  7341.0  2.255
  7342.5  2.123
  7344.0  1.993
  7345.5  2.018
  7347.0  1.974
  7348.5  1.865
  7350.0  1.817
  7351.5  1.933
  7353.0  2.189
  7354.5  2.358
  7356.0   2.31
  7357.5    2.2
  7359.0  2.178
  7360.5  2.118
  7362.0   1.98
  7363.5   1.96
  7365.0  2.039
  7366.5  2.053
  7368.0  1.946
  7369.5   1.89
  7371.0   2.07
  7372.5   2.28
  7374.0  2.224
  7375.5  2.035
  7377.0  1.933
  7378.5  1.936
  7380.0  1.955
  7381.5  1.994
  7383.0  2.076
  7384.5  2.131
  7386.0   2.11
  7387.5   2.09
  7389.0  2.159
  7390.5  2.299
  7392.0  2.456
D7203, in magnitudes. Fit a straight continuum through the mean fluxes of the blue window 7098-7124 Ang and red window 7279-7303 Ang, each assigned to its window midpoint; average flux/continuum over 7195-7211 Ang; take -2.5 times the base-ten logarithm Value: 0.04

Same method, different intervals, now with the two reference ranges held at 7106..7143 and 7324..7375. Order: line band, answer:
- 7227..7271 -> 0.041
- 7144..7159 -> -0.036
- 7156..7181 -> 0.032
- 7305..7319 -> 0.075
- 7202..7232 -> 0.061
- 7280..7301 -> 0.048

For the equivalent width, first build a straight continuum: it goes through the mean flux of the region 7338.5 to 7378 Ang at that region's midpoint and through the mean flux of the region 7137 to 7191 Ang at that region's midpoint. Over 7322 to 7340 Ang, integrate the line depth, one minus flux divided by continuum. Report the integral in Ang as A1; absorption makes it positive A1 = -0.4 Ang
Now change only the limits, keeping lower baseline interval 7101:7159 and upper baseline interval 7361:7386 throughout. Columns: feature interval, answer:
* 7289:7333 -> 0.4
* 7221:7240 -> 1.3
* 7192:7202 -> 0.1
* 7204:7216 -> 0.0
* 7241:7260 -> 0.3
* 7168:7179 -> 0.8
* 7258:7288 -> -0.7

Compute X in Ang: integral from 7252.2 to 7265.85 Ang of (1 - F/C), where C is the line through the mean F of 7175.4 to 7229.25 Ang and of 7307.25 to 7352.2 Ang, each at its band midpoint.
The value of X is 1.0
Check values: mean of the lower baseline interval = 2.01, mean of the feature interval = 1.87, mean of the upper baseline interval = 2.02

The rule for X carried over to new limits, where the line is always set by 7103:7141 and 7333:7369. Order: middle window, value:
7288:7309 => 0.44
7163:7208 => 0.90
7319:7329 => 0.05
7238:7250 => -0.56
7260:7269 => 0.43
